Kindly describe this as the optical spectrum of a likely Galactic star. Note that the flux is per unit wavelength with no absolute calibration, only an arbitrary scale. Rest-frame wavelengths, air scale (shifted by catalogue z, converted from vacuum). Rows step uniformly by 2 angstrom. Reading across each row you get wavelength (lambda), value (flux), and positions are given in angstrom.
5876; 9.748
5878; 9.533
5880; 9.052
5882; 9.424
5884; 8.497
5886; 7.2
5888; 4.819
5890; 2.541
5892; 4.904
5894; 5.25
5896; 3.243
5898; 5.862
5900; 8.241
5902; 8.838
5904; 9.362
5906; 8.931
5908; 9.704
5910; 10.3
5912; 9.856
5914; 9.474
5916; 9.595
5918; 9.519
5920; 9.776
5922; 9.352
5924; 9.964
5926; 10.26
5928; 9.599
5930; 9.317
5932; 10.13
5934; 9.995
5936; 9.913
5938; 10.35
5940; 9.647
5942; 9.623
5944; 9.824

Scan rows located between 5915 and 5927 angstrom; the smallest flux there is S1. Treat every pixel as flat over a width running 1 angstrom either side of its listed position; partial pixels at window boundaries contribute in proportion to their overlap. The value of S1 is 9.352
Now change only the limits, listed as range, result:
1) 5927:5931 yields 9.317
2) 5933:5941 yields 9.647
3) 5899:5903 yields 8.241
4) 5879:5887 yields 7.2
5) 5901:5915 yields 8.838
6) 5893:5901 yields 3.243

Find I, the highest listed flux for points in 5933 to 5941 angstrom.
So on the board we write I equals 10.35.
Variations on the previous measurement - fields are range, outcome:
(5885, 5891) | 7.2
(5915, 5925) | 9.964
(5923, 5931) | 10.26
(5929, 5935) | 10.13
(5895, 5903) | 8.838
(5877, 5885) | 9.533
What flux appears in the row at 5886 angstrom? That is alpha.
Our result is 7.2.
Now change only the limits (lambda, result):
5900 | 8.241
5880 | 9.052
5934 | 9.995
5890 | 2.541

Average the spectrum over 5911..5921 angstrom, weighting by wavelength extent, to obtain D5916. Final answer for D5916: 9.64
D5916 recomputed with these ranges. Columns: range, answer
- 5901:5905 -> 9.1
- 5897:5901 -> 7.05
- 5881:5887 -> 8.37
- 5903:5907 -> 9.15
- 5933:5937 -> 9.95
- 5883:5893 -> 5.59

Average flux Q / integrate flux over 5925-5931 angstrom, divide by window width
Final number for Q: 9.73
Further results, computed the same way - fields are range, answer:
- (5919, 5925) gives 9.7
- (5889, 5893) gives 3.72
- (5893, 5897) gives 4.25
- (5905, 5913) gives 9.7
